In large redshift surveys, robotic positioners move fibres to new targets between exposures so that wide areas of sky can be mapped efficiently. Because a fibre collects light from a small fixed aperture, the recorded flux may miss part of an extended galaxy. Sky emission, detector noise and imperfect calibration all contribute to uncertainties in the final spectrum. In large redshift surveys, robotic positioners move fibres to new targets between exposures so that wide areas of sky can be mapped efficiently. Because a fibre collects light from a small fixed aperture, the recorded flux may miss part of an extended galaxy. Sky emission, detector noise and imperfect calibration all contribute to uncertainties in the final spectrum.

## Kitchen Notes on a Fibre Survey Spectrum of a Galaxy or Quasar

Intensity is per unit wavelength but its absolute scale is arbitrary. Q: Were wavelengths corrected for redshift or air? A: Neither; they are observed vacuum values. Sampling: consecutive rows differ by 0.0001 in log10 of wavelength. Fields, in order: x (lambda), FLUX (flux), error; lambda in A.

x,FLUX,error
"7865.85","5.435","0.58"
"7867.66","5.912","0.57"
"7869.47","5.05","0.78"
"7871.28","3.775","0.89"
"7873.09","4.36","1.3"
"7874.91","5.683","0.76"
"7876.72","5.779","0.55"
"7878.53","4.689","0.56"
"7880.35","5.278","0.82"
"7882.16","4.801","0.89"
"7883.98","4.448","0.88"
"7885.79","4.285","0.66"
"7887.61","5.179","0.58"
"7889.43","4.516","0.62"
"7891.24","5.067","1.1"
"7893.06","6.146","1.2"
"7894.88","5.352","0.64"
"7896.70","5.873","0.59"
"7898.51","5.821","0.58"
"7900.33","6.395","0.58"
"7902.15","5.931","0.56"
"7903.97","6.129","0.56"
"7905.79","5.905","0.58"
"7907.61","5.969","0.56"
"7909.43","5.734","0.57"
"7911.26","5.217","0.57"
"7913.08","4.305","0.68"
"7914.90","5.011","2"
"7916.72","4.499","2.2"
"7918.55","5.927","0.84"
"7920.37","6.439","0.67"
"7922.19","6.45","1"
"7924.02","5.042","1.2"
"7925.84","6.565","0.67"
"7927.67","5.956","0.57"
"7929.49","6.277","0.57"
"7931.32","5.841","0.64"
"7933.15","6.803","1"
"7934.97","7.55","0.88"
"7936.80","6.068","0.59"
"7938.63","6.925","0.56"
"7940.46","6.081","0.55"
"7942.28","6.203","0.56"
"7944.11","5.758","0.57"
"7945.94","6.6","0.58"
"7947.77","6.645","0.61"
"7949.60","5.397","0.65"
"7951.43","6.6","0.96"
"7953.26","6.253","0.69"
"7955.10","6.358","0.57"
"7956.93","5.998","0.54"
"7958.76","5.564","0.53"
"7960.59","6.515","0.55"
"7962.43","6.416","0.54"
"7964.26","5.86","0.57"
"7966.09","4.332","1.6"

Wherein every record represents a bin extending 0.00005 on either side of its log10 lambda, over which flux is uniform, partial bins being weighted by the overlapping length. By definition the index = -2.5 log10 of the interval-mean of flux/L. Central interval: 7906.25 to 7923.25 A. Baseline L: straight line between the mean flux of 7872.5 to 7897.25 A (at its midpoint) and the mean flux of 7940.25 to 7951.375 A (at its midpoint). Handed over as 0.02 mag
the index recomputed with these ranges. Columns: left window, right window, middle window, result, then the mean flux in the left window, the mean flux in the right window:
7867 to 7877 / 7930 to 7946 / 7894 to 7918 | 0.034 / 5.03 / 6.41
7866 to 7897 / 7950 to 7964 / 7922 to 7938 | -0.089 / 5.06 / 6.19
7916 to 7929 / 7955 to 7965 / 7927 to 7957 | -0.058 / 5.87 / 6.11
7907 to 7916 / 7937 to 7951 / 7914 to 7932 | -0.043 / 5.21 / 6.24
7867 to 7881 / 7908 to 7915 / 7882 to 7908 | -0.075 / 5.05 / 5.14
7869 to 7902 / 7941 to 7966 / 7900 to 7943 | -0.056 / 5.16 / 6.11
